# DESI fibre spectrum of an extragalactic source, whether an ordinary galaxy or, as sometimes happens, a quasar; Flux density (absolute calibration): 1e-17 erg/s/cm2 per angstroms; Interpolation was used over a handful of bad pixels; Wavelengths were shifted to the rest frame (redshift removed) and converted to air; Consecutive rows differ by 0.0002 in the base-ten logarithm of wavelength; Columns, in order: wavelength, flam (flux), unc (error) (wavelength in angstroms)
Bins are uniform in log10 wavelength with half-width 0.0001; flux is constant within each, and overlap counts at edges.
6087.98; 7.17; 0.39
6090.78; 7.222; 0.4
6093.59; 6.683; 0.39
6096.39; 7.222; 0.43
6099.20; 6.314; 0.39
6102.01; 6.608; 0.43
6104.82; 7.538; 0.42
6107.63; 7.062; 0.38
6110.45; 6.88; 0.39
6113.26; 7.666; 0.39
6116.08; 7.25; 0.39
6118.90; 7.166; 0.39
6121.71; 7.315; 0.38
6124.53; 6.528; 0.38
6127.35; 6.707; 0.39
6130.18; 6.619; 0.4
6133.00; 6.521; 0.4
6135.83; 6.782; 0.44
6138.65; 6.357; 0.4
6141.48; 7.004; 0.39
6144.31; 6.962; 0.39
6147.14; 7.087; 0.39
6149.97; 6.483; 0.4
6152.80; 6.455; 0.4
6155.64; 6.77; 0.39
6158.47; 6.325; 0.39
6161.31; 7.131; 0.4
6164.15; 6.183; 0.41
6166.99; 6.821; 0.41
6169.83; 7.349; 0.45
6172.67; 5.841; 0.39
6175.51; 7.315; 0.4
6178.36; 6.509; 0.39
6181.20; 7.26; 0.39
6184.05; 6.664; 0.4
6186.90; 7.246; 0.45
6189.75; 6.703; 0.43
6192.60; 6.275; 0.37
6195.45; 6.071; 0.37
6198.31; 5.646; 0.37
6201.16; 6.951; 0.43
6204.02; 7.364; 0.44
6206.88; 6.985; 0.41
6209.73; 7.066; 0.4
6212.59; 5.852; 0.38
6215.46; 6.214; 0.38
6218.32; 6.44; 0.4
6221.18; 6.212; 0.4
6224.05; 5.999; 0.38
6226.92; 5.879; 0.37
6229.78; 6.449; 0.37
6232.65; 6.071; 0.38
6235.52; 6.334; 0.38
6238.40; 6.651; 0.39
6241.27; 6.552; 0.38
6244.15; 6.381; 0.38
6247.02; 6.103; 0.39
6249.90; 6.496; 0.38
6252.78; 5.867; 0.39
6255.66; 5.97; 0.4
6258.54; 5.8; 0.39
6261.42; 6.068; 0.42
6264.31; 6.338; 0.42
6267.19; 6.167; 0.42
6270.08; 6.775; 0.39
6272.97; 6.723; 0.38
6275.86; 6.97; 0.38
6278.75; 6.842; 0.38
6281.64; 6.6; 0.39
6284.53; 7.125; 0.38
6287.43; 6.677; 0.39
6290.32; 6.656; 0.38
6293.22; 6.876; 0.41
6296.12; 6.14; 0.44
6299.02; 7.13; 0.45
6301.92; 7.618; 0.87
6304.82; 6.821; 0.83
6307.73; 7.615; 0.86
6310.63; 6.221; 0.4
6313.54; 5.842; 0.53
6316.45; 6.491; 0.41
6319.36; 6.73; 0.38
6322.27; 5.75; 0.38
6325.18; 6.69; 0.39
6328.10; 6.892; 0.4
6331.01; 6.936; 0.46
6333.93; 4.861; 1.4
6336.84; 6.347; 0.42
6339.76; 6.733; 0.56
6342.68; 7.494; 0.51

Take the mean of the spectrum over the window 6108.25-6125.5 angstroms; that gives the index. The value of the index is 7.15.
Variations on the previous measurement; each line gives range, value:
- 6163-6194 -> 6.75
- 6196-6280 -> 6.38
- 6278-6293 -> 6.79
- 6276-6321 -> 6.76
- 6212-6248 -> 6.25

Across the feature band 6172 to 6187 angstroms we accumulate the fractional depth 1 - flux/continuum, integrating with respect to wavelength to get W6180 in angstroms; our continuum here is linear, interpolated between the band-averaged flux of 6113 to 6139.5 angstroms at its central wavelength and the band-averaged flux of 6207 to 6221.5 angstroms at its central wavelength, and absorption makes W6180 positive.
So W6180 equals -0.5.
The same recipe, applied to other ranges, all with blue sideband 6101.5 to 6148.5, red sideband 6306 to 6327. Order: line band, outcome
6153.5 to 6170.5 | 0.3 angstroms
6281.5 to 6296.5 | -0.4 angstroms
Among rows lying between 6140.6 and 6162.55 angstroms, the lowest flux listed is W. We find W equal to 6.325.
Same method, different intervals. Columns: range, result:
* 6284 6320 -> 5.842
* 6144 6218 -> 5.646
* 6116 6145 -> 6.357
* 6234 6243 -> 6.334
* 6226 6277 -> 5.8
